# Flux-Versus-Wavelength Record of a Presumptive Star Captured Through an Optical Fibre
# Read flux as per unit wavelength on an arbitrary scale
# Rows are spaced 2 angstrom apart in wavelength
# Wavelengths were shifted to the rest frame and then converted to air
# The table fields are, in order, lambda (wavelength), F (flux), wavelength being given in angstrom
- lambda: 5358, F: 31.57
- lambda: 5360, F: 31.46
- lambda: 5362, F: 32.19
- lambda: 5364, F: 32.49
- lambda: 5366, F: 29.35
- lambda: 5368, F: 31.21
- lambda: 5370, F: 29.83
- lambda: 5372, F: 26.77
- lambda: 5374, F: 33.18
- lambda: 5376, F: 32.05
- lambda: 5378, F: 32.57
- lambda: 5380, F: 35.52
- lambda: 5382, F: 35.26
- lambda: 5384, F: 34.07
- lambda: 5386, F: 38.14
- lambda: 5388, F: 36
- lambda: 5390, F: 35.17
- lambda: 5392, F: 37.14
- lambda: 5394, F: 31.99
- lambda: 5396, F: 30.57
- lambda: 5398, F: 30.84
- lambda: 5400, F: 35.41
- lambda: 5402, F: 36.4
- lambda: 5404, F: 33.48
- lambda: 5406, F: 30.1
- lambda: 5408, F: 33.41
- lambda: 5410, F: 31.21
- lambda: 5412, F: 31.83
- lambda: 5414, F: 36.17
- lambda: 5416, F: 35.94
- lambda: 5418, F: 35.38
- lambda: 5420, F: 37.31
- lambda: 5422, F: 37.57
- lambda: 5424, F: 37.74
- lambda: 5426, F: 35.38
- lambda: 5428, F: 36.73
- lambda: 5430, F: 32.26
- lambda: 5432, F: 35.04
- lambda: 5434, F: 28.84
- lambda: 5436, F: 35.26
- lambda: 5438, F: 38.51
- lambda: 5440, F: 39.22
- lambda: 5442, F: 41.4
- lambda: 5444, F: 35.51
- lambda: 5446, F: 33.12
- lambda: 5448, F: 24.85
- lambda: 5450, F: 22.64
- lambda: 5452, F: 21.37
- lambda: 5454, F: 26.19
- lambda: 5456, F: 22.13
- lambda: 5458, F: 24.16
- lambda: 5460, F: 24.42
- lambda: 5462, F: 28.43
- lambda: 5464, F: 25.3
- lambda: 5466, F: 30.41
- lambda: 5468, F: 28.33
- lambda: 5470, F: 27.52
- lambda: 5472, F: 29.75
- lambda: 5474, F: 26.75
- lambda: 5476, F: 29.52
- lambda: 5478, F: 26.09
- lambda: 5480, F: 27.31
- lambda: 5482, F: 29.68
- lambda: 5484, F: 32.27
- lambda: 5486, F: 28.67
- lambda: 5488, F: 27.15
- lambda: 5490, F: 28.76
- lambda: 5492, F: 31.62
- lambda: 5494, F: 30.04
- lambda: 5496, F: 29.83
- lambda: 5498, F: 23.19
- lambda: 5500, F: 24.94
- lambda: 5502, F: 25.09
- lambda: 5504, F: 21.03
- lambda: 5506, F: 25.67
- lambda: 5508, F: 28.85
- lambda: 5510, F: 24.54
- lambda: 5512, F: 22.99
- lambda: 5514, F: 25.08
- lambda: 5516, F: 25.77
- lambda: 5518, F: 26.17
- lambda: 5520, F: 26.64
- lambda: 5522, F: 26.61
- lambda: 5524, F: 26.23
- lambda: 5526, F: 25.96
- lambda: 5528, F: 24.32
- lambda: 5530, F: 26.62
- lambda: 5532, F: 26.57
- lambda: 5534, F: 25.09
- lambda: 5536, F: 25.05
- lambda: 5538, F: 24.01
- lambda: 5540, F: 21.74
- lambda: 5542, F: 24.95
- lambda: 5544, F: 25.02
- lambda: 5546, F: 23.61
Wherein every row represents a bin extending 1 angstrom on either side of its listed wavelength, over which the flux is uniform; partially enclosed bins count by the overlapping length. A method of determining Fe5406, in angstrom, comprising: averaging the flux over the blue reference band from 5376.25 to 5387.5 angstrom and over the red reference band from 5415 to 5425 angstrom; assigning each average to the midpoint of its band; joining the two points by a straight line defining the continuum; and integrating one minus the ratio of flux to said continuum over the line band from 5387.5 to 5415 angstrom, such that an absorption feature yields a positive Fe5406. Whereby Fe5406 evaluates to 1.8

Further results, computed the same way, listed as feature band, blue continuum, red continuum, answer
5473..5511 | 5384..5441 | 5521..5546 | 1.3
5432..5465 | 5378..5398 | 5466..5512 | 0.9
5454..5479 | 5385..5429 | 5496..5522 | 2.0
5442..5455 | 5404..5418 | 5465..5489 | 1.0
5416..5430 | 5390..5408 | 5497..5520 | -2.1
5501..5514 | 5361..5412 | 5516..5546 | 0.9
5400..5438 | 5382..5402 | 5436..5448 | 1.0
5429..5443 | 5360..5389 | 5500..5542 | -3.0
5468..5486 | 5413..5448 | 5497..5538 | 0.9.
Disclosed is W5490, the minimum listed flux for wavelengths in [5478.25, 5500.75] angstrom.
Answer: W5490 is 23.19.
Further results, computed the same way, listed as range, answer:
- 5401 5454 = 21.37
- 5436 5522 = 21.03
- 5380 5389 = 34.07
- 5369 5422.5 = 26.77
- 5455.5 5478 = 22.13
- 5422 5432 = 32.26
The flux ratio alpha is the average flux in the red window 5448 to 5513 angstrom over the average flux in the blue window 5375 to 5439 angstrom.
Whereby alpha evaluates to 0.8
